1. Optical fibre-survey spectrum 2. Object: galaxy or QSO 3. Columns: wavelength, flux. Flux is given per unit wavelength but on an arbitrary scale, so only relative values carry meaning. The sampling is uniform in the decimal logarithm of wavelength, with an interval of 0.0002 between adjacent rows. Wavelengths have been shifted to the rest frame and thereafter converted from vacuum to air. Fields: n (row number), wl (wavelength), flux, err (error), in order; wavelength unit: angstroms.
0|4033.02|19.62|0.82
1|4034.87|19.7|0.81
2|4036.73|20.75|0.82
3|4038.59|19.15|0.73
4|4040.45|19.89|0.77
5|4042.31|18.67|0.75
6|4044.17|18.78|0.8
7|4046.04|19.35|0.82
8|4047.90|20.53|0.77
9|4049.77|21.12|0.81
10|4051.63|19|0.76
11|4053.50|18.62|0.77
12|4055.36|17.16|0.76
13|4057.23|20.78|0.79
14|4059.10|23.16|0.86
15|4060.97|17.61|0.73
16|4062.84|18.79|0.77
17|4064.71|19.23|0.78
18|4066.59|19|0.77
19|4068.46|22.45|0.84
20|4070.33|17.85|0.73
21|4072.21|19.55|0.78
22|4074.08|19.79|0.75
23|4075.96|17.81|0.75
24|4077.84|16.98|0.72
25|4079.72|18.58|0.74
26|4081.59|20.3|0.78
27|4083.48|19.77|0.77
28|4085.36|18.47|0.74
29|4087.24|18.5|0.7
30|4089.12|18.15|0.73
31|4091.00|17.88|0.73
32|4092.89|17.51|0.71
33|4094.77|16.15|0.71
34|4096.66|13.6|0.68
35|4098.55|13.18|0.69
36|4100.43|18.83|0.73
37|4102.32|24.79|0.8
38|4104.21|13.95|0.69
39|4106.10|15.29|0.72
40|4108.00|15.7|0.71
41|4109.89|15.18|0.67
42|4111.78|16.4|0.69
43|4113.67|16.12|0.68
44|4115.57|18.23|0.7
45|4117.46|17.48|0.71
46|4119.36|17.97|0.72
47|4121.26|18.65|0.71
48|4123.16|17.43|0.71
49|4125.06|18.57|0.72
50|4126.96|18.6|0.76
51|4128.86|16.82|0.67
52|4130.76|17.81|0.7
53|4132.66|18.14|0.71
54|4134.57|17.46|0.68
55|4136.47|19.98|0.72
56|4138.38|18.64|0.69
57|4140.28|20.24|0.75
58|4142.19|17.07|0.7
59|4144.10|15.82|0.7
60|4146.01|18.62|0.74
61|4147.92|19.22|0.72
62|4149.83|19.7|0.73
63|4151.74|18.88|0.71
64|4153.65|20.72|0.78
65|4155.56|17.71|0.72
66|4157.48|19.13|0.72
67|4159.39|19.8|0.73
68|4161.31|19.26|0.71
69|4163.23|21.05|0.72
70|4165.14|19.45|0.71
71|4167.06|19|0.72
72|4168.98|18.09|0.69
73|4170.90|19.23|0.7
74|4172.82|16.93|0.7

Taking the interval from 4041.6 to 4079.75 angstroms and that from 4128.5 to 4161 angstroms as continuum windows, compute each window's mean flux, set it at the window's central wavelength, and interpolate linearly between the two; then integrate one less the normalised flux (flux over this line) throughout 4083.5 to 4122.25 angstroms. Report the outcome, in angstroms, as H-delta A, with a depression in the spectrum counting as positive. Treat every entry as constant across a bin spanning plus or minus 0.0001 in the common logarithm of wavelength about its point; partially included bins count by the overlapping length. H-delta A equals 3.7 angstroms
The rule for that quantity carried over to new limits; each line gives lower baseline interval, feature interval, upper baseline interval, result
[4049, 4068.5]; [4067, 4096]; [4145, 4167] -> 1.4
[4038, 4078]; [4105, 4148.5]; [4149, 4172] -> 3.9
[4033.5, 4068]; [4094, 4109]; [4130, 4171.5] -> 2.2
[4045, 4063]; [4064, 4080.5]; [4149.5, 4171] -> 0.5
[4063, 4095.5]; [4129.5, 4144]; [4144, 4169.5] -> 0.6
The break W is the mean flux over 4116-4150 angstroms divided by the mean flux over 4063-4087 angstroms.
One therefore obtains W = 1.0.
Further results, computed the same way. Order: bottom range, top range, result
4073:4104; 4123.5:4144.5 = 1.01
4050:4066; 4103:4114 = 0.81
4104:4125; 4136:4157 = 1.12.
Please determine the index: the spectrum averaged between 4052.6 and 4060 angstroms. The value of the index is 19.9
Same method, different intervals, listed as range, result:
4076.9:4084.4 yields 18.9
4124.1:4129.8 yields 18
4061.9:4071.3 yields 19.5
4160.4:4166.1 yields 19.9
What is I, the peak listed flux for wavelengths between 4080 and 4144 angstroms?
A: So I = 24.79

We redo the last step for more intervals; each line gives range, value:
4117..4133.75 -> 18.65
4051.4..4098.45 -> 23.16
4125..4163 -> 20.72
